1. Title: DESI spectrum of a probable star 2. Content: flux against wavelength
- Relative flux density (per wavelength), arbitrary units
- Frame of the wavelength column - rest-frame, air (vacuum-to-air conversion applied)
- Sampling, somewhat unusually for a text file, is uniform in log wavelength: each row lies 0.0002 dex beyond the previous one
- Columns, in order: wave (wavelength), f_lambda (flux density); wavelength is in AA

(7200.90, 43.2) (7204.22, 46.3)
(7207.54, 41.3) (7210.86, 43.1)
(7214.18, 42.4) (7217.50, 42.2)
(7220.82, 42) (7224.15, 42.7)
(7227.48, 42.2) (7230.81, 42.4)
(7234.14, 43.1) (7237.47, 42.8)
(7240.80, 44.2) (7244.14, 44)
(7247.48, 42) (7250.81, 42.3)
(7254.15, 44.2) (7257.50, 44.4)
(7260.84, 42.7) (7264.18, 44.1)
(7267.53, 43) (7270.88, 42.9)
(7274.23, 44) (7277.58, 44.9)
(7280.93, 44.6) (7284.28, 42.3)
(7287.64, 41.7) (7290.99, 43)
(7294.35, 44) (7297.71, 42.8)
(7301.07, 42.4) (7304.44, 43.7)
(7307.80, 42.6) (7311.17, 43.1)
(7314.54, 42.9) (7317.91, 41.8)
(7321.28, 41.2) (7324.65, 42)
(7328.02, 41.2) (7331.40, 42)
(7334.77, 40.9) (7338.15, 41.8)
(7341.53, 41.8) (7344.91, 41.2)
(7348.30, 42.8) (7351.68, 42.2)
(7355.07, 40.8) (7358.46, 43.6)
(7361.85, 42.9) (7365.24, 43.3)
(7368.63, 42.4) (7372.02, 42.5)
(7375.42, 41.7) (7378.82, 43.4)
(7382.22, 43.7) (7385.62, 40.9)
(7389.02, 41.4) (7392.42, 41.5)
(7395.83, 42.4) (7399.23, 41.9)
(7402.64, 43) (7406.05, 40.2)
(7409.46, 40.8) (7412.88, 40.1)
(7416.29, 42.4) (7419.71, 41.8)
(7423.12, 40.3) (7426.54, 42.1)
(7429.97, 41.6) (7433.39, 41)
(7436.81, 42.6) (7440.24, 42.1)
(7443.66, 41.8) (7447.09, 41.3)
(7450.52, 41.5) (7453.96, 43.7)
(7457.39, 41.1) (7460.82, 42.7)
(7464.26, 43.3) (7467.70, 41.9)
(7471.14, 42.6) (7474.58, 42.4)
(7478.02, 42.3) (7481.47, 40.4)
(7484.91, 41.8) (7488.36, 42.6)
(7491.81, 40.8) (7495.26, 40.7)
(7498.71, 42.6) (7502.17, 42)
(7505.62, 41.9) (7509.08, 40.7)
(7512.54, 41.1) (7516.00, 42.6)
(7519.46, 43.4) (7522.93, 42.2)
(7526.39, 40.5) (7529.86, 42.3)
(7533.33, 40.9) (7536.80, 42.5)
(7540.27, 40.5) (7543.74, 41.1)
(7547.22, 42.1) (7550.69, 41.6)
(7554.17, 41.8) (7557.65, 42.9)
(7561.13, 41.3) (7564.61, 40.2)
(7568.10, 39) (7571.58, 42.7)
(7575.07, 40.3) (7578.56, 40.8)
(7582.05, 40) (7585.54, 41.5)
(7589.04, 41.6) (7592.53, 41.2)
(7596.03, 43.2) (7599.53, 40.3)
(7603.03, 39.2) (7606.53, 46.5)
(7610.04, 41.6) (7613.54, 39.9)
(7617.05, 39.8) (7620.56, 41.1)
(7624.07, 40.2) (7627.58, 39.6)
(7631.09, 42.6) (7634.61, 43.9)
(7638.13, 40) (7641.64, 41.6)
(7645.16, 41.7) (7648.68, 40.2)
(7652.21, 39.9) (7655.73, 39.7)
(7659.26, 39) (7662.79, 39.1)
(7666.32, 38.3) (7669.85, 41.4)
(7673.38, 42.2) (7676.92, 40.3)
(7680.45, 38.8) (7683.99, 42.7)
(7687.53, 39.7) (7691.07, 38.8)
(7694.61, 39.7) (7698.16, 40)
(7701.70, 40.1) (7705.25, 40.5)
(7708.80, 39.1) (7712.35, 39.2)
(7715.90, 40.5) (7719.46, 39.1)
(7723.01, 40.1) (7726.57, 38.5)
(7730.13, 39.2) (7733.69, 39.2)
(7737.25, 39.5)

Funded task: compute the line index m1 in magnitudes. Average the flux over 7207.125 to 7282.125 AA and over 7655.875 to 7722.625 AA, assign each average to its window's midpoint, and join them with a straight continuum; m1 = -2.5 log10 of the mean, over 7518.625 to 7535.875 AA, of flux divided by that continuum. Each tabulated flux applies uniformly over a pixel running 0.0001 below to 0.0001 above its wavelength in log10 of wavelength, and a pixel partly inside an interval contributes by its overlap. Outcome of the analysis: -0.02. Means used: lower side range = 43.1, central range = 41.8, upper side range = 39.9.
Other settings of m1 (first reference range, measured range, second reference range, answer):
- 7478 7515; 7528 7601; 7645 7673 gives -0.01 mag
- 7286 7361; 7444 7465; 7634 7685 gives -0.02 mag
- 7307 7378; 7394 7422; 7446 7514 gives 0.01 mag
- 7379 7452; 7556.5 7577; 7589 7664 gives 0.00 mag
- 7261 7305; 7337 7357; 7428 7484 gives 0.03 mag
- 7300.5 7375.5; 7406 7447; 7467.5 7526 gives 0.01 mag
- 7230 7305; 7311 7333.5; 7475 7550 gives 0.03 mag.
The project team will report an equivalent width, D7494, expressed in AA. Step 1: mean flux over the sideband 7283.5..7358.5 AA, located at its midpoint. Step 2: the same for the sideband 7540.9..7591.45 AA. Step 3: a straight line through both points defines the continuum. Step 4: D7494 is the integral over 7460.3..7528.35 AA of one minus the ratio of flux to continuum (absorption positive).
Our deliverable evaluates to -0.7 AA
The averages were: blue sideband 42.2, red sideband 41.2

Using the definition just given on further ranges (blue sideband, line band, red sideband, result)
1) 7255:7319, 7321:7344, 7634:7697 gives 0.7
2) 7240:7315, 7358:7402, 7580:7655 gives 0.3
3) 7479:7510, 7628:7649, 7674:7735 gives -0.7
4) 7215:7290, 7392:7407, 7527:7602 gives 0.1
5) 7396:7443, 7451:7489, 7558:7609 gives -0.7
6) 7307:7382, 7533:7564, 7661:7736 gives -0.6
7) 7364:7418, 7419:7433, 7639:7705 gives 0.1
